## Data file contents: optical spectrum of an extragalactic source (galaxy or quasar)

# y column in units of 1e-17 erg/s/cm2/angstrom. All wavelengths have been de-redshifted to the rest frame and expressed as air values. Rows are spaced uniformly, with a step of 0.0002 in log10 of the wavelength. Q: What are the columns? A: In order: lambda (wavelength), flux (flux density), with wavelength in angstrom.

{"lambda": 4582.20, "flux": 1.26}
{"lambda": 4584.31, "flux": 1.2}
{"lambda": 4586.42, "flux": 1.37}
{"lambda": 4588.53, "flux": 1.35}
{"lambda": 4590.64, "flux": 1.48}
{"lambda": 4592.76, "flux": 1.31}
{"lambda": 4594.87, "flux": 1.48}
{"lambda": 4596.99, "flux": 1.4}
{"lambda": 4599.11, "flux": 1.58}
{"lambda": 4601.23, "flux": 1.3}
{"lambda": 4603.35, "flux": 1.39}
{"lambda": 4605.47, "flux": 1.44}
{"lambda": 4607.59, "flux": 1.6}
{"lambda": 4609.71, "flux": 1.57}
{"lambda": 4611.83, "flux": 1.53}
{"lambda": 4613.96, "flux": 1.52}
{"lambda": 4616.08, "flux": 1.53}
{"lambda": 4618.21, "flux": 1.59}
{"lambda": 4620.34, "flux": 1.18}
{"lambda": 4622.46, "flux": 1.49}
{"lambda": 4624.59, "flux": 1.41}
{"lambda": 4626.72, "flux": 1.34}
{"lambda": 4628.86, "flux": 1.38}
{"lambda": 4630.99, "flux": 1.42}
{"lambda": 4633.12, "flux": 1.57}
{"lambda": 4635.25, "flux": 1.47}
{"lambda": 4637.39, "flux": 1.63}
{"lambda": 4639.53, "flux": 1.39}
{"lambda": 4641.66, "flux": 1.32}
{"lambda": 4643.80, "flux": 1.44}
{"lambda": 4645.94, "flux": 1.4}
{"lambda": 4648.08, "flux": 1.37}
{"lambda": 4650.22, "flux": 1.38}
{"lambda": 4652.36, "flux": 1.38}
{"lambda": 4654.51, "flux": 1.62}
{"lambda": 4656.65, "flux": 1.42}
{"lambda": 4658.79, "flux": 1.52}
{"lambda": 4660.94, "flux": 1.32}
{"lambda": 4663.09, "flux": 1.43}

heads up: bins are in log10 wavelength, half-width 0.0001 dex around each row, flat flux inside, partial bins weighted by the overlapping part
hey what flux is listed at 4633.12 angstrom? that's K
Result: 1.57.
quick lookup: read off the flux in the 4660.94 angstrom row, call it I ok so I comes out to 1.32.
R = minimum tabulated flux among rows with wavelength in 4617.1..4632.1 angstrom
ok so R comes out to 1.18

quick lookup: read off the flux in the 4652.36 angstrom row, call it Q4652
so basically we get 1.38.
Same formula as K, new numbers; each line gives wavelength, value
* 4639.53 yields 1.39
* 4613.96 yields 1.52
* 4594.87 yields 1.48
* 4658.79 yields 1.52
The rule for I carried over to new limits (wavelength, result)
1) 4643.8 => 1.44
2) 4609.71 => 1.57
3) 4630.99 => 1.42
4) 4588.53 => 1.35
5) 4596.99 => 1.4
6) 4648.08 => 1.37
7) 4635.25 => 1.47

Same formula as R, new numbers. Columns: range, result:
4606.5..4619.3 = 1.52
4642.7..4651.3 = 1.37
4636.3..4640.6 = 1.39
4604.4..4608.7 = 1.44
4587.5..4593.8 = 1.31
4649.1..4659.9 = 1.38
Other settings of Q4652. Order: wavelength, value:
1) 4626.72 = 1.34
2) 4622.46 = 1.49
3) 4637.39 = 1.63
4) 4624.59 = 1.41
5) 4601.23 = 1.3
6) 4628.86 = 1.38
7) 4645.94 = 1.4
